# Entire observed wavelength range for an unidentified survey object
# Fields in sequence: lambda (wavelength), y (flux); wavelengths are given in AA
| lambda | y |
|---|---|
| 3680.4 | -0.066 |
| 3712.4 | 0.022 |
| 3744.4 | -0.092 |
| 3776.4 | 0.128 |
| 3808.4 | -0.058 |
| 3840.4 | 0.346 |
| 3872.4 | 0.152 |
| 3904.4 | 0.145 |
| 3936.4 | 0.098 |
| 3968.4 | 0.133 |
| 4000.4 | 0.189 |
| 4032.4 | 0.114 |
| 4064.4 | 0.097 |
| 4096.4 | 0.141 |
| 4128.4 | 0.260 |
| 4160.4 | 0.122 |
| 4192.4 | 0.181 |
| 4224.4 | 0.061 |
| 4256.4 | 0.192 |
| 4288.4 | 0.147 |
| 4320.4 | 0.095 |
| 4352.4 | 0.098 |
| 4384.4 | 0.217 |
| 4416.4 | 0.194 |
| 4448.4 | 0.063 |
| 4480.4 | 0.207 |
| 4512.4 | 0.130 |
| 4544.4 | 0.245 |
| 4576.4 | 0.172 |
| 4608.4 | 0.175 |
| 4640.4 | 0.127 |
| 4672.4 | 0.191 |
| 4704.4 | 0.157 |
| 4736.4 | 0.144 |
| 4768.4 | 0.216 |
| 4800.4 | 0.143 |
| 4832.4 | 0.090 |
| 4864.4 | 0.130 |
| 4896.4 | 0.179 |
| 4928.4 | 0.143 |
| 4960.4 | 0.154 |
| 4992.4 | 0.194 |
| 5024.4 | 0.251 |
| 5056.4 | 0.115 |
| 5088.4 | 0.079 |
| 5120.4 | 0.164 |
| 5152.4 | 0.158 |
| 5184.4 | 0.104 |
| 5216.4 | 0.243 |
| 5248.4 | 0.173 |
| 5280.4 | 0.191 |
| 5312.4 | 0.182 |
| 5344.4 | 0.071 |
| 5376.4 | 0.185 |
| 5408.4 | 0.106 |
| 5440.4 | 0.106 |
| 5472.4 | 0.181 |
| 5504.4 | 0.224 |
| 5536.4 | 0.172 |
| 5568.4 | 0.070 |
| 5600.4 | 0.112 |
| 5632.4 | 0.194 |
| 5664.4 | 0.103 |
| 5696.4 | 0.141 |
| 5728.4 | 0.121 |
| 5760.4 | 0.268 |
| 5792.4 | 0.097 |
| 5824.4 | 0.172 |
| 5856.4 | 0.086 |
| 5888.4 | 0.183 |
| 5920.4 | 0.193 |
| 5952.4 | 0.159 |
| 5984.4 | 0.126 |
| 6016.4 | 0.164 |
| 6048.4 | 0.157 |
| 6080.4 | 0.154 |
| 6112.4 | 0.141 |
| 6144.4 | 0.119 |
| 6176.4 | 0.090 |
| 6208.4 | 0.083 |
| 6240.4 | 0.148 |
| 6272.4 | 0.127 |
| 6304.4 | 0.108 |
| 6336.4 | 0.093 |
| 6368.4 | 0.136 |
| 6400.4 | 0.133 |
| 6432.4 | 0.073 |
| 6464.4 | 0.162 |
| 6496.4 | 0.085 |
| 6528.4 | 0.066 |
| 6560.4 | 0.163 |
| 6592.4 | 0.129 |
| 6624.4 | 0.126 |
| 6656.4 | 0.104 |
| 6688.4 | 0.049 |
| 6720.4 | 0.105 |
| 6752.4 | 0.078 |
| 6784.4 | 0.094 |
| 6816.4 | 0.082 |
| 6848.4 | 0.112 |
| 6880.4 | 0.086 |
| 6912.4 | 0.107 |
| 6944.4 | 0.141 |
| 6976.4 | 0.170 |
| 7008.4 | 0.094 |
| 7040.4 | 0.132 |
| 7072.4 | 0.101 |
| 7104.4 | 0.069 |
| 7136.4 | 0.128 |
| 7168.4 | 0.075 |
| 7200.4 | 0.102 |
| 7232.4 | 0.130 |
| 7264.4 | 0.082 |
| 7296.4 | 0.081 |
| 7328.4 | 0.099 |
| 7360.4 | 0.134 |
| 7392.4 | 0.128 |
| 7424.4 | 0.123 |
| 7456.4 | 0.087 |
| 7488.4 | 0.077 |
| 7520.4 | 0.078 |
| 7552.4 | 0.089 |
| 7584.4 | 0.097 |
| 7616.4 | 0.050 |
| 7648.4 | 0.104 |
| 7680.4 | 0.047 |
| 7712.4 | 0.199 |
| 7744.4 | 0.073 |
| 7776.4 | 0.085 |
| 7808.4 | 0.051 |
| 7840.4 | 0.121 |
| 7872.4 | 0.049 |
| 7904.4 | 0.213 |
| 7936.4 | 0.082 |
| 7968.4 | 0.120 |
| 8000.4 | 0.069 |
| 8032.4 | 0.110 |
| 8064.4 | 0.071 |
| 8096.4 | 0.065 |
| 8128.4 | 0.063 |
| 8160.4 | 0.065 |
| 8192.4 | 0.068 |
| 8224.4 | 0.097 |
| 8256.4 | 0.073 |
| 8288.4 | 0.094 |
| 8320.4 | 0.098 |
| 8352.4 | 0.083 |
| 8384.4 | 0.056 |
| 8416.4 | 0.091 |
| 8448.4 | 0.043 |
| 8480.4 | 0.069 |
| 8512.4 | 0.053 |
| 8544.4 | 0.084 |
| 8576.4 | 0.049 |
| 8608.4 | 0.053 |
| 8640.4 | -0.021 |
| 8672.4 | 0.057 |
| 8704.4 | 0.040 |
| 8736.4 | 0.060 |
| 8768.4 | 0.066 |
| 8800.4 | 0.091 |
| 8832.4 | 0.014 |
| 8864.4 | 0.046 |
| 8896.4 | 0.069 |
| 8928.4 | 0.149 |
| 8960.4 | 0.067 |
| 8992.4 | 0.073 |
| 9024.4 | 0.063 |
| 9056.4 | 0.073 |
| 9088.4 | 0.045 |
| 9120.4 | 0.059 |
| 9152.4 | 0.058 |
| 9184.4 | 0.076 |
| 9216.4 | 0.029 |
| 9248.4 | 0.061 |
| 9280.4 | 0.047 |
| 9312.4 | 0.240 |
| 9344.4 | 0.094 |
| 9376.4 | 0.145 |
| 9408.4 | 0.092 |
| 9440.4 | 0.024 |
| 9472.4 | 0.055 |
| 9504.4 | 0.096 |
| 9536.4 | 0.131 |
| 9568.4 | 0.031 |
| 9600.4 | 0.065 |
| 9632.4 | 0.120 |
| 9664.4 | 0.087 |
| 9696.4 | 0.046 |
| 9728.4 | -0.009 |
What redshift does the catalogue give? 0.18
